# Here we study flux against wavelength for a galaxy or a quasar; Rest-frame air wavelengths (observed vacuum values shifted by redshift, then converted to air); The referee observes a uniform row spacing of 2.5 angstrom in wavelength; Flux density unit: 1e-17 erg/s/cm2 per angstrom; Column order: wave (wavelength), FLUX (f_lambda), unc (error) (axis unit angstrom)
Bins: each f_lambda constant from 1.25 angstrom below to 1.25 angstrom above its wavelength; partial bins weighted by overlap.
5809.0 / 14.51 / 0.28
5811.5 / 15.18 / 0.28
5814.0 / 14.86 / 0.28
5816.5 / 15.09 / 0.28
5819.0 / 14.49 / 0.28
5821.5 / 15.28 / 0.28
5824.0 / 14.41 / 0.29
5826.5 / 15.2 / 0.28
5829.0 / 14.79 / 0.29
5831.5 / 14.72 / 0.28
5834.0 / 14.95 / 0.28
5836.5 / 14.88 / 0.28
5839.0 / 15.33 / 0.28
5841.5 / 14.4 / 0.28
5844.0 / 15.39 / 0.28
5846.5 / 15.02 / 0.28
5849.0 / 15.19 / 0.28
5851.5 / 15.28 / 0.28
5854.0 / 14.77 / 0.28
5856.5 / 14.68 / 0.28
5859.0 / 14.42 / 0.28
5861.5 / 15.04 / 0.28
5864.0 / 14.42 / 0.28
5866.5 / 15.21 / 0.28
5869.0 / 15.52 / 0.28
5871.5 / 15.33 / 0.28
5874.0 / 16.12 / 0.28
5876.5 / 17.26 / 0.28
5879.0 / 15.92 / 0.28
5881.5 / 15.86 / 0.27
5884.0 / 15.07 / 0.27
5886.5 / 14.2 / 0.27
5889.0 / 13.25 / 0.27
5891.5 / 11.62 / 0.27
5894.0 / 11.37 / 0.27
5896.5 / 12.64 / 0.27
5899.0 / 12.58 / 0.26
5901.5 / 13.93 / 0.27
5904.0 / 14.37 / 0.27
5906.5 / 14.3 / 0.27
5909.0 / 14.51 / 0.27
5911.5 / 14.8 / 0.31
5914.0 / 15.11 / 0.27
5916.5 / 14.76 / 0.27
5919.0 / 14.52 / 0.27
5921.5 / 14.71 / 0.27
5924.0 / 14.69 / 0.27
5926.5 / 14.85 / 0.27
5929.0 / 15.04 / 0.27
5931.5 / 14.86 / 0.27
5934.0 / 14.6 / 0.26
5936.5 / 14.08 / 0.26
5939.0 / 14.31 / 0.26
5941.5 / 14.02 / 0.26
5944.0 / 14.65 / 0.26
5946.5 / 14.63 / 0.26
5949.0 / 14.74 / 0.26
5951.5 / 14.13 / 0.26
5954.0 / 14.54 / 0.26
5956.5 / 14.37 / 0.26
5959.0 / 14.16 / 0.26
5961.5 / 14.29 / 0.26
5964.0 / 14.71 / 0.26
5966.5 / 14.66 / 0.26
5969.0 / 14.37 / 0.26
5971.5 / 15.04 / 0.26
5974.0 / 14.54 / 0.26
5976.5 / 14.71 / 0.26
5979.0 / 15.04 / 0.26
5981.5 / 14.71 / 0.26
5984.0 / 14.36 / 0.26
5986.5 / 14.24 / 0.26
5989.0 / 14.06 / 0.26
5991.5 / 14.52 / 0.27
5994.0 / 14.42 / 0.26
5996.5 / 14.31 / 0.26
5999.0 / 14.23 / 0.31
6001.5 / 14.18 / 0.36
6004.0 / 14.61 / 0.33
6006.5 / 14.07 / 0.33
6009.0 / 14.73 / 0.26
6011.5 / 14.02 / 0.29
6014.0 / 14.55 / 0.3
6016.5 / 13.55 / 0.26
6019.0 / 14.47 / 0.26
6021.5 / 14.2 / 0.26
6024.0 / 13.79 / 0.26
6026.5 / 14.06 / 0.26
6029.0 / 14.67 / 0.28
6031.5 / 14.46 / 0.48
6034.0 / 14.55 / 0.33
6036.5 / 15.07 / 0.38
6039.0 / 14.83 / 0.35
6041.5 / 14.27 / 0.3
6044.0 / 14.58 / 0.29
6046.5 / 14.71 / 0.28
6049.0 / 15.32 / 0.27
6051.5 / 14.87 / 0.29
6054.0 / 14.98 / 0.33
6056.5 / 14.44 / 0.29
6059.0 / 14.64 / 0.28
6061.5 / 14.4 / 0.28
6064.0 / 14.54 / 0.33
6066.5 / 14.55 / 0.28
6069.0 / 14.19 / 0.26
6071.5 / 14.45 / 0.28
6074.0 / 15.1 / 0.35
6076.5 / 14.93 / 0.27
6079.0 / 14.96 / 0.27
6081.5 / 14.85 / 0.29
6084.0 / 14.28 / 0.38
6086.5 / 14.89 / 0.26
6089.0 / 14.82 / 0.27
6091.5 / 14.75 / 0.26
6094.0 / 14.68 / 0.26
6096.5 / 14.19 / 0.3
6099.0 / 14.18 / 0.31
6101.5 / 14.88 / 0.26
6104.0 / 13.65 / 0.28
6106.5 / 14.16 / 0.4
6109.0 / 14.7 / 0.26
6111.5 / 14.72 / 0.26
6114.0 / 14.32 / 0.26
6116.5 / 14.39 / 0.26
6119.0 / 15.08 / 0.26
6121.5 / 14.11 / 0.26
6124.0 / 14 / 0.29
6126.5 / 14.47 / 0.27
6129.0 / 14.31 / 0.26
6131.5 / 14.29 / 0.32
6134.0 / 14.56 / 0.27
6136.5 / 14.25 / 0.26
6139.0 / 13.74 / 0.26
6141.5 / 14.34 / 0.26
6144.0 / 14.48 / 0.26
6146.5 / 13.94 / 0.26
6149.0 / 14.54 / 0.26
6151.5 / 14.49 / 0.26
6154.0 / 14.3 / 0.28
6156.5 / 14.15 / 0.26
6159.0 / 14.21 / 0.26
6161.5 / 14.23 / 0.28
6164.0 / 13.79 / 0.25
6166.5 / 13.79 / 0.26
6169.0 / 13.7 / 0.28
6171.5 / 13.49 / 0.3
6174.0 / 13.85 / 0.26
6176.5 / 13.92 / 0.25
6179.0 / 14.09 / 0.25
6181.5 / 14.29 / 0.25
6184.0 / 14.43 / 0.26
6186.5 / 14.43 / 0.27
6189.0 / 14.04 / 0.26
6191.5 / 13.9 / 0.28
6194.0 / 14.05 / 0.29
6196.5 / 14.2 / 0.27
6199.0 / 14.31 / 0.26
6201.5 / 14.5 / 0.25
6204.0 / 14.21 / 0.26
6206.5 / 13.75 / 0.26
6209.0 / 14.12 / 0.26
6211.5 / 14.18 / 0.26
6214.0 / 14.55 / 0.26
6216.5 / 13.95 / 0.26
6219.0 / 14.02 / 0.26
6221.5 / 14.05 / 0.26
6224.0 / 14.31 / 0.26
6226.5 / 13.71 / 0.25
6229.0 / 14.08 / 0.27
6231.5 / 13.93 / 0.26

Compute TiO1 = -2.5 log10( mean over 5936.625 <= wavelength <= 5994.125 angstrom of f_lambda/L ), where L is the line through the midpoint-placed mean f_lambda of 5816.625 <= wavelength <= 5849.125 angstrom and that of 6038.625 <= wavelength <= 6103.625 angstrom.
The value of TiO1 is 0.02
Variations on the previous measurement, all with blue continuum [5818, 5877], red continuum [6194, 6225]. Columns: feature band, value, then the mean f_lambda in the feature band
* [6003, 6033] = 0.03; 14.3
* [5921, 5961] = 0.02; 14.5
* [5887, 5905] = 0.16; 12.9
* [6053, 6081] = -0.01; 14.7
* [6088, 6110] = 0.00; 14.4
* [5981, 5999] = 0.03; 14.4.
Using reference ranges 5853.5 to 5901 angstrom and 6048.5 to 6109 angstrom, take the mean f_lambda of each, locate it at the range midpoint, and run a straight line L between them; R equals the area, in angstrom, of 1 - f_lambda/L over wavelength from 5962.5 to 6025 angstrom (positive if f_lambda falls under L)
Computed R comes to 0.6 angstrom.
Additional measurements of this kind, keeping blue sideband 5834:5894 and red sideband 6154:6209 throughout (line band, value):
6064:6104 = -0.81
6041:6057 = -0.40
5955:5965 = 0.18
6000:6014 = 0.17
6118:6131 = -0.14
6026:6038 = -0.12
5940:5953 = 0.21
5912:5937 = -0.02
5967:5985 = -0.10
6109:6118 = -0.18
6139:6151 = -0.09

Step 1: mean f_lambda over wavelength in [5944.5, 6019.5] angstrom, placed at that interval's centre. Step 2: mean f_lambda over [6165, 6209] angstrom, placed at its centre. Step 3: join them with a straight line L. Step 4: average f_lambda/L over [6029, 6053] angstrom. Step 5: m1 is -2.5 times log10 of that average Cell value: -0.03 mag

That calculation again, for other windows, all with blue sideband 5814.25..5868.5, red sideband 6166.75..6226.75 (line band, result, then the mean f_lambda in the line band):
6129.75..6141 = 0.00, 14.2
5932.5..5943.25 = 0.03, 14.3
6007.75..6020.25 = 0.02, 14.3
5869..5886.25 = -0.07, 15.8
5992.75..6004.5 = 0.02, 14.3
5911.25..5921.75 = 0.00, 14.8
